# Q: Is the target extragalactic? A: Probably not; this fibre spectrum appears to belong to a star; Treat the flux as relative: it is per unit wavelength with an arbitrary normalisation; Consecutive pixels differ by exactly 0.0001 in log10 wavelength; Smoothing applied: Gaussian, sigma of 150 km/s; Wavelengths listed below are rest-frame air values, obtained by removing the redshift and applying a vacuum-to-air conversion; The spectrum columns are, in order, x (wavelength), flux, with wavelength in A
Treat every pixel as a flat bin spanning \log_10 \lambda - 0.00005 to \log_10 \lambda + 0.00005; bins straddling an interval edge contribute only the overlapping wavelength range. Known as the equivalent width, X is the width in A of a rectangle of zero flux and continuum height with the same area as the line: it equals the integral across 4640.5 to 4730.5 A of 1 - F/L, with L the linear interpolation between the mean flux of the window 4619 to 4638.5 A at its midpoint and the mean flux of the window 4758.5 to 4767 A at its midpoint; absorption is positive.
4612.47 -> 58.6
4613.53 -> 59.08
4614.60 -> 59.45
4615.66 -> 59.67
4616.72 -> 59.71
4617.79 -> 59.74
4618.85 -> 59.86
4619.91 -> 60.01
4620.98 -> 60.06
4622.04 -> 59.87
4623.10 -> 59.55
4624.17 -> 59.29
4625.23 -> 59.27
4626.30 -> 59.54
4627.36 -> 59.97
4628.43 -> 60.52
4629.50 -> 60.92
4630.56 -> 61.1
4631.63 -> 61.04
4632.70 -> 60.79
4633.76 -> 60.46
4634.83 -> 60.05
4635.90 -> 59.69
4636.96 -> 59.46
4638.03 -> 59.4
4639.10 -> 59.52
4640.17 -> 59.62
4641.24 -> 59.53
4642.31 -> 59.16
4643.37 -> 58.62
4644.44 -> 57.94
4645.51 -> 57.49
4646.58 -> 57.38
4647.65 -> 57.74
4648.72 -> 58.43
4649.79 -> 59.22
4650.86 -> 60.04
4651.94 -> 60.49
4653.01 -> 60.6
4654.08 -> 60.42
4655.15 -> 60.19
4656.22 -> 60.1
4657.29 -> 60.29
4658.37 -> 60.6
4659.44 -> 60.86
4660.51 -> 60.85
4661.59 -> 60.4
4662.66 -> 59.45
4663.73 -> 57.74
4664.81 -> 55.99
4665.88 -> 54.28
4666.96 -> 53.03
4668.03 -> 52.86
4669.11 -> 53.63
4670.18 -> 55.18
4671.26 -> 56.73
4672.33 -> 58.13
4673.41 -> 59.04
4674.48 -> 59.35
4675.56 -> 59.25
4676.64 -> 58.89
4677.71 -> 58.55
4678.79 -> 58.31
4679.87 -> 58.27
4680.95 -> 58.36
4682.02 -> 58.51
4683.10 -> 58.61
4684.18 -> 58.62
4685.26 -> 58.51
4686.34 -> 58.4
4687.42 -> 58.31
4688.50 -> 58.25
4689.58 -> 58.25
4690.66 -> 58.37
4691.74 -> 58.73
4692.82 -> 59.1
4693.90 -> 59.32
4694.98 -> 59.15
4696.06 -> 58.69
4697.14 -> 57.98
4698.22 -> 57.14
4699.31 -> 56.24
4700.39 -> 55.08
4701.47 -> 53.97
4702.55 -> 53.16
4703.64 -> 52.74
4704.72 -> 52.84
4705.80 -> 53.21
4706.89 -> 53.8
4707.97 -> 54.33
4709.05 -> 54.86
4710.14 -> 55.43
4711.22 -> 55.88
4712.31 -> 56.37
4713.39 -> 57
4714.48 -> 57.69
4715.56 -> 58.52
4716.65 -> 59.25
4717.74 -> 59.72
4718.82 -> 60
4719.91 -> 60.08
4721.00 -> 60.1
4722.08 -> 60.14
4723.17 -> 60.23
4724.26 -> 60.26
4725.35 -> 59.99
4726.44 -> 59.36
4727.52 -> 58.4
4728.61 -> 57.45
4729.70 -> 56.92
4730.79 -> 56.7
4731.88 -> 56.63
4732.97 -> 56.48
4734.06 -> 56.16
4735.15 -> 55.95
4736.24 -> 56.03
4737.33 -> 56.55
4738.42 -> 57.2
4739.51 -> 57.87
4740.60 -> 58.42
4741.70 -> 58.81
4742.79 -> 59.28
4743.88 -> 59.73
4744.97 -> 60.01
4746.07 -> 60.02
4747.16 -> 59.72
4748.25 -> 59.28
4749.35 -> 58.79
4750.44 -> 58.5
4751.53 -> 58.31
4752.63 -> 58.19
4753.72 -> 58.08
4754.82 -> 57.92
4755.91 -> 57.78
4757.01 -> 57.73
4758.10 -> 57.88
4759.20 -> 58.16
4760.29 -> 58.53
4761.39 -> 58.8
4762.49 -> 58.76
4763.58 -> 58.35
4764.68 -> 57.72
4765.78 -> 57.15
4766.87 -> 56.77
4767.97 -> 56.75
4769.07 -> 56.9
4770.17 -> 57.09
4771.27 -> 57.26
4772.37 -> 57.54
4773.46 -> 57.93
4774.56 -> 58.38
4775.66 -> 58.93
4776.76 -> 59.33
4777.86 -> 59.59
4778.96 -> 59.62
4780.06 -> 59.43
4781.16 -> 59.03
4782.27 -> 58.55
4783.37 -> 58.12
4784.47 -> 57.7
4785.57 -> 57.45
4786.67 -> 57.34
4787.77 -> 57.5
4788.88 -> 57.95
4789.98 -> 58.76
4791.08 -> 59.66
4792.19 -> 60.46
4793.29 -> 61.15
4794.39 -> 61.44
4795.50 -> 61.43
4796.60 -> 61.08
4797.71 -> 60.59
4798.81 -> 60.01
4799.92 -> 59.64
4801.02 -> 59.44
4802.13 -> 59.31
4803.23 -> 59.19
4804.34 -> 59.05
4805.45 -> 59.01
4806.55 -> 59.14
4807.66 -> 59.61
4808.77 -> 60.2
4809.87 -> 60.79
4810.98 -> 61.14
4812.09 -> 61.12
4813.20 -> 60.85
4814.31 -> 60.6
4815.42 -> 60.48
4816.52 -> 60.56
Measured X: 2.0 A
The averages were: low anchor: 60.1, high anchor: 58.1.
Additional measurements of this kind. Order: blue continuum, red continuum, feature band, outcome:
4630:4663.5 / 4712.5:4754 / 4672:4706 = 0.9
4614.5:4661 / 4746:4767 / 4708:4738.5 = 0.5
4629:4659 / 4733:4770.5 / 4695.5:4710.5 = 1.0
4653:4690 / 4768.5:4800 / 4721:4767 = 0.3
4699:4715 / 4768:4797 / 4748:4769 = -0.2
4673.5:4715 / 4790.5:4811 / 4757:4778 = 0.4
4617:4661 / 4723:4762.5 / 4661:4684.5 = 0.7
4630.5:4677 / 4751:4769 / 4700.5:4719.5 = 0.8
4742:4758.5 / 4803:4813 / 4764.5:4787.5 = 0.5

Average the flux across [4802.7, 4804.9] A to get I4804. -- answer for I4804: 58.9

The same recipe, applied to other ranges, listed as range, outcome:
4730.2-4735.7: 56.4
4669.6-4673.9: 57.2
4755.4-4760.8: 58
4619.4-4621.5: 59.9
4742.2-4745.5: 59.8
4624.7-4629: 59.8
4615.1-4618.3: 59.7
